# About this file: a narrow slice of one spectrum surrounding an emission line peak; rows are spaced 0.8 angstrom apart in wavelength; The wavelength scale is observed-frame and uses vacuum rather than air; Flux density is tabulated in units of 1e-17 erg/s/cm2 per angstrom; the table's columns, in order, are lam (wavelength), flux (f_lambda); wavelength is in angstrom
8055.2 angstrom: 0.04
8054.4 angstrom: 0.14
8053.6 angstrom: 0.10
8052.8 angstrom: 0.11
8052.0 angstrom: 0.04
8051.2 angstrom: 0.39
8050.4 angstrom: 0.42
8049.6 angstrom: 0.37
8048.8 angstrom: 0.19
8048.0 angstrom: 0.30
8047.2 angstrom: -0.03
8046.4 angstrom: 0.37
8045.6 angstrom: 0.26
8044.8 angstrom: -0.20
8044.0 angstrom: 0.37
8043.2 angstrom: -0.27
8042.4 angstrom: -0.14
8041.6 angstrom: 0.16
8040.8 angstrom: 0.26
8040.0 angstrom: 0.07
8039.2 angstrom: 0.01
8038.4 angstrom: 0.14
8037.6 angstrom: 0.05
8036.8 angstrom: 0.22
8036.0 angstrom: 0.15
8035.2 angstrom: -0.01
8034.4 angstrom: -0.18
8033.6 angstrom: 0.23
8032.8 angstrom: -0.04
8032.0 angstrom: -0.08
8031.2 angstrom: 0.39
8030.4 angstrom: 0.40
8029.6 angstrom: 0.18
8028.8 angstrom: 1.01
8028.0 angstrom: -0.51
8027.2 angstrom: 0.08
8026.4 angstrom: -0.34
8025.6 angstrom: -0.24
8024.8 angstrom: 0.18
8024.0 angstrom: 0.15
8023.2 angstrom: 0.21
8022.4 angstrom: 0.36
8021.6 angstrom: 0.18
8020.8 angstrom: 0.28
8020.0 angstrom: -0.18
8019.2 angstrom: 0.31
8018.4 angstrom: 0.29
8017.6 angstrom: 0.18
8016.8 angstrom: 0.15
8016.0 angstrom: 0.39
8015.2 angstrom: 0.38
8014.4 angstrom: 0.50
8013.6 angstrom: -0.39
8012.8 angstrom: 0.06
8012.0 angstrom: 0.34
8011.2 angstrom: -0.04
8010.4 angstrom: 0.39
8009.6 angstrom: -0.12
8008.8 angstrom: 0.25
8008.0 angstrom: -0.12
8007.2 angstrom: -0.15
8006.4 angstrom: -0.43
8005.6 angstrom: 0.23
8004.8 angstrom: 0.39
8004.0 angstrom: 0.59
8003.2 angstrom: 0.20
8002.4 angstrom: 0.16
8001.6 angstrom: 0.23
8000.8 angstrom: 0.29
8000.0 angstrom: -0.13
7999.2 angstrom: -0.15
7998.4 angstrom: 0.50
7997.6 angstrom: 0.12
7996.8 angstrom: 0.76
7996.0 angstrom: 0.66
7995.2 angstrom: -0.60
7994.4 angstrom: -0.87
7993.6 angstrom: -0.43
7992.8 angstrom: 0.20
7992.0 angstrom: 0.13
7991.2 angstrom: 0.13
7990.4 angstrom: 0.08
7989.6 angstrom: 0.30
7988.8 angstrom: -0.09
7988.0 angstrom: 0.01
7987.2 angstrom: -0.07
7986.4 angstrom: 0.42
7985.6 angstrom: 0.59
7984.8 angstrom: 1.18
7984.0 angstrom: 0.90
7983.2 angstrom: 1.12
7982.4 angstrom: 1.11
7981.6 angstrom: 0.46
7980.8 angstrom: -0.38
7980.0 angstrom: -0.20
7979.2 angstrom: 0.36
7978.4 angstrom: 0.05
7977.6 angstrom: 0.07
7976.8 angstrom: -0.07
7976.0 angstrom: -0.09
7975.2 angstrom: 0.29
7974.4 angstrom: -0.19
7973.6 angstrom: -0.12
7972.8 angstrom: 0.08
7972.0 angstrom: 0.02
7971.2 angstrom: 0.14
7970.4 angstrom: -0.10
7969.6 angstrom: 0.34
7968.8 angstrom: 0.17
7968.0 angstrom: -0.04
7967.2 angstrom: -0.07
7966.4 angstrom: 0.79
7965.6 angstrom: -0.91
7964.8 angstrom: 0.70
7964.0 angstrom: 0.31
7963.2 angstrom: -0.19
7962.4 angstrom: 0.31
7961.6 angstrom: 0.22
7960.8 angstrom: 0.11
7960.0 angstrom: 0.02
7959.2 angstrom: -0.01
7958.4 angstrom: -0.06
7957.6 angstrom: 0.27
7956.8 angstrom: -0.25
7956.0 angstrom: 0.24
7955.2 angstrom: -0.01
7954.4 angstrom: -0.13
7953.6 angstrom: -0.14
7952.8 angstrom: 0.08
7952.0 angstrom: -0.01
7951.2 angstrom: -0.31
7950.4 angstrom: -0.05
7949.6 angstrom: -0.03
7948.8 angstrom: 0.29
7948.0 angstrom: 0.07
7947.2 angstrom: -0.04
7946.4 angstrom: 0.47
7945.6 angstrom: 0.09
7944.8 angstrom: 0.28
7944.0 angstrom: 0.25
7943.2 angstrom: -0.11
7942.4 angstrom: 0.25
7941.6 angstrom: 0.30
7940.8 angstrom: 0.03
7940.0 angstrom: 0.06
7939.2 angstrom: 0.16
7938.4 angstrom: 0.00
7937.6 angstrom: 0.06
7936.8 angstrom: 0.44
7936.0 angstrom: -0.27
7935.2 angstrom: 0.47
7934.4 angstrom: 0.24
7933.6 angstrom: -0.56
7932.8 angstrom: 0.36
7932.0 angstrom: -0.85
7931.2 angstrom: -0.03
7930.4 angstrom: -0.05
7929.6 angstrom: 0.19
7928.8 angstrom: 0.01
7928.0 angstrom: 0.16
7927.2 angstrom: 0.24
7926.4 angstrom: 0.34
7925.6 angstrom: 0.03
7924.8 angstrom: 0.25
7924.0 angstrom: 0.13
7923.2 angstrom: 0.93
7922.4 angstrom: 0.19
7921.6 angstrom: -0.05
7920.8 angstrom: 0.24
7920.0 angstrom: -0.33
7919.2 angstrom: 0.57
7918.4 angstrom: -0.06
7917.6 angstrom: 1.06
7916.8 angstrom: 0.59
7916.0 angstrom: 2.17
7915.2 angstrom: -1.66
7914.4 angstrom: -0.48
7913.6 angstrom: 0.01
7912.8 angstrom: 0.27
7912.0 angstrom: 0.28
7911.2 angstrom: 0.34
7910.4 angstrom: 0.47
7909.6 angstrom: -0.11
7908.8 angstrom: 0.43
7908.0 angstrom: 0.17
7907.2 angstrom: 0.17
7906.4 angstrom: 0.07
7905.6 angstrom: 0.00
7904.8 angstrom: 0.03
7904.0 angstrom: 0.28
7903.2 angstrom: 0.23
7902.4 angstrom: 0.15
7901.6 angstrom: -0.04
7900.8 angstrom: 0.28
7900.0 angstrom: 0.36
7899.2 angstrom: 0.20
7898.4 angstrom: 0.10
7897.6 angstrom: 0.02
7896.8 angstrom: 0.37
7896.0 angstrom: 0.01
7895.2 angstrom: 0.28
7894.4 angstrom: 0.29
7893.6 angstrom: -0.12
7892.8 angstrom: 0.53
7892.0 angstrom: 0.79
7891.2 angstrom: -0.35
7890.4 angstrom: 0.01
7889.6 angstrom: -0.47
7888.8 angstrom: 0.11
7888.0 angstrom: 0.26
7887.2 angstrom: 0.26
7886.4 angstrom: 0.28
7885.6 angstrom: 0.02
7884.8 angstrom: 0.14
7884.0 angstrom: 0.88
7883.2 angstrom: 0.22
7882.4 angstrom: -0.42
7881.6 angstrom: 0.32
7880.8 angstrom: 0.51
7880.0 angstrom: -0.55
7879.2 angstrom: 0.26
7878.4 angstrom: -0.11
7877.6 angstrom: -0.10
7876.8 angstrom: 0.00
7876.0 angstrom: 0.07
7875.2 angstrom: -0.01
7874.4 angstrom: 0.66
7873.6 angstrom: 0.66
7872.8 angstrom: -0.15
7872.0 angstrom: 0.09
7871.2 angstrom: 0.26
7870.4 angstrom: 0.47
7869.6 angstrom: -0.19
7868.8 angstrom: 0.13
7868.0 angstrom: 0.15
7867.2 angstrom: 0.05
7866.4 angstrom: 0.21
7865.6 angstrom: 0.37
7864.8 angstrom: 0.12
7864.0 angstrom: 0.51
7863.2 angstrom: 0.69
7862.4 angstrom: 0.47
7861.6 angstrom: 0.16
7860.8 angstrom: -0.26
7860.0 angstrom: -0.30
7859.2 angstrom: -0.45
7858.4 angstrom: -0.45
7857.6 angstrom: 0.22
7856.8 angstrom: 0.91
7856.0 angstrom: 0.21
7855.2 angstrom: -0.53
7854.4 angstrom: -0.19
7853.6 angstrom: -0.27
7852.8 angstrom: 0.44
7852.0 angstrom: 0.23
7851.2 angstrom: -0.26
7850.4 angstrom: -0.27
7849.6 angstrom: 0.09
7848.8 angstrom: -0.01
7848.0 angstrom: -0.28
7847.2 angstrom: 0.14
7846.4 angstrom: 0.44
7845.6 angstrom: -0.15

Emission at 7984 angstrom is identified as H-beta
